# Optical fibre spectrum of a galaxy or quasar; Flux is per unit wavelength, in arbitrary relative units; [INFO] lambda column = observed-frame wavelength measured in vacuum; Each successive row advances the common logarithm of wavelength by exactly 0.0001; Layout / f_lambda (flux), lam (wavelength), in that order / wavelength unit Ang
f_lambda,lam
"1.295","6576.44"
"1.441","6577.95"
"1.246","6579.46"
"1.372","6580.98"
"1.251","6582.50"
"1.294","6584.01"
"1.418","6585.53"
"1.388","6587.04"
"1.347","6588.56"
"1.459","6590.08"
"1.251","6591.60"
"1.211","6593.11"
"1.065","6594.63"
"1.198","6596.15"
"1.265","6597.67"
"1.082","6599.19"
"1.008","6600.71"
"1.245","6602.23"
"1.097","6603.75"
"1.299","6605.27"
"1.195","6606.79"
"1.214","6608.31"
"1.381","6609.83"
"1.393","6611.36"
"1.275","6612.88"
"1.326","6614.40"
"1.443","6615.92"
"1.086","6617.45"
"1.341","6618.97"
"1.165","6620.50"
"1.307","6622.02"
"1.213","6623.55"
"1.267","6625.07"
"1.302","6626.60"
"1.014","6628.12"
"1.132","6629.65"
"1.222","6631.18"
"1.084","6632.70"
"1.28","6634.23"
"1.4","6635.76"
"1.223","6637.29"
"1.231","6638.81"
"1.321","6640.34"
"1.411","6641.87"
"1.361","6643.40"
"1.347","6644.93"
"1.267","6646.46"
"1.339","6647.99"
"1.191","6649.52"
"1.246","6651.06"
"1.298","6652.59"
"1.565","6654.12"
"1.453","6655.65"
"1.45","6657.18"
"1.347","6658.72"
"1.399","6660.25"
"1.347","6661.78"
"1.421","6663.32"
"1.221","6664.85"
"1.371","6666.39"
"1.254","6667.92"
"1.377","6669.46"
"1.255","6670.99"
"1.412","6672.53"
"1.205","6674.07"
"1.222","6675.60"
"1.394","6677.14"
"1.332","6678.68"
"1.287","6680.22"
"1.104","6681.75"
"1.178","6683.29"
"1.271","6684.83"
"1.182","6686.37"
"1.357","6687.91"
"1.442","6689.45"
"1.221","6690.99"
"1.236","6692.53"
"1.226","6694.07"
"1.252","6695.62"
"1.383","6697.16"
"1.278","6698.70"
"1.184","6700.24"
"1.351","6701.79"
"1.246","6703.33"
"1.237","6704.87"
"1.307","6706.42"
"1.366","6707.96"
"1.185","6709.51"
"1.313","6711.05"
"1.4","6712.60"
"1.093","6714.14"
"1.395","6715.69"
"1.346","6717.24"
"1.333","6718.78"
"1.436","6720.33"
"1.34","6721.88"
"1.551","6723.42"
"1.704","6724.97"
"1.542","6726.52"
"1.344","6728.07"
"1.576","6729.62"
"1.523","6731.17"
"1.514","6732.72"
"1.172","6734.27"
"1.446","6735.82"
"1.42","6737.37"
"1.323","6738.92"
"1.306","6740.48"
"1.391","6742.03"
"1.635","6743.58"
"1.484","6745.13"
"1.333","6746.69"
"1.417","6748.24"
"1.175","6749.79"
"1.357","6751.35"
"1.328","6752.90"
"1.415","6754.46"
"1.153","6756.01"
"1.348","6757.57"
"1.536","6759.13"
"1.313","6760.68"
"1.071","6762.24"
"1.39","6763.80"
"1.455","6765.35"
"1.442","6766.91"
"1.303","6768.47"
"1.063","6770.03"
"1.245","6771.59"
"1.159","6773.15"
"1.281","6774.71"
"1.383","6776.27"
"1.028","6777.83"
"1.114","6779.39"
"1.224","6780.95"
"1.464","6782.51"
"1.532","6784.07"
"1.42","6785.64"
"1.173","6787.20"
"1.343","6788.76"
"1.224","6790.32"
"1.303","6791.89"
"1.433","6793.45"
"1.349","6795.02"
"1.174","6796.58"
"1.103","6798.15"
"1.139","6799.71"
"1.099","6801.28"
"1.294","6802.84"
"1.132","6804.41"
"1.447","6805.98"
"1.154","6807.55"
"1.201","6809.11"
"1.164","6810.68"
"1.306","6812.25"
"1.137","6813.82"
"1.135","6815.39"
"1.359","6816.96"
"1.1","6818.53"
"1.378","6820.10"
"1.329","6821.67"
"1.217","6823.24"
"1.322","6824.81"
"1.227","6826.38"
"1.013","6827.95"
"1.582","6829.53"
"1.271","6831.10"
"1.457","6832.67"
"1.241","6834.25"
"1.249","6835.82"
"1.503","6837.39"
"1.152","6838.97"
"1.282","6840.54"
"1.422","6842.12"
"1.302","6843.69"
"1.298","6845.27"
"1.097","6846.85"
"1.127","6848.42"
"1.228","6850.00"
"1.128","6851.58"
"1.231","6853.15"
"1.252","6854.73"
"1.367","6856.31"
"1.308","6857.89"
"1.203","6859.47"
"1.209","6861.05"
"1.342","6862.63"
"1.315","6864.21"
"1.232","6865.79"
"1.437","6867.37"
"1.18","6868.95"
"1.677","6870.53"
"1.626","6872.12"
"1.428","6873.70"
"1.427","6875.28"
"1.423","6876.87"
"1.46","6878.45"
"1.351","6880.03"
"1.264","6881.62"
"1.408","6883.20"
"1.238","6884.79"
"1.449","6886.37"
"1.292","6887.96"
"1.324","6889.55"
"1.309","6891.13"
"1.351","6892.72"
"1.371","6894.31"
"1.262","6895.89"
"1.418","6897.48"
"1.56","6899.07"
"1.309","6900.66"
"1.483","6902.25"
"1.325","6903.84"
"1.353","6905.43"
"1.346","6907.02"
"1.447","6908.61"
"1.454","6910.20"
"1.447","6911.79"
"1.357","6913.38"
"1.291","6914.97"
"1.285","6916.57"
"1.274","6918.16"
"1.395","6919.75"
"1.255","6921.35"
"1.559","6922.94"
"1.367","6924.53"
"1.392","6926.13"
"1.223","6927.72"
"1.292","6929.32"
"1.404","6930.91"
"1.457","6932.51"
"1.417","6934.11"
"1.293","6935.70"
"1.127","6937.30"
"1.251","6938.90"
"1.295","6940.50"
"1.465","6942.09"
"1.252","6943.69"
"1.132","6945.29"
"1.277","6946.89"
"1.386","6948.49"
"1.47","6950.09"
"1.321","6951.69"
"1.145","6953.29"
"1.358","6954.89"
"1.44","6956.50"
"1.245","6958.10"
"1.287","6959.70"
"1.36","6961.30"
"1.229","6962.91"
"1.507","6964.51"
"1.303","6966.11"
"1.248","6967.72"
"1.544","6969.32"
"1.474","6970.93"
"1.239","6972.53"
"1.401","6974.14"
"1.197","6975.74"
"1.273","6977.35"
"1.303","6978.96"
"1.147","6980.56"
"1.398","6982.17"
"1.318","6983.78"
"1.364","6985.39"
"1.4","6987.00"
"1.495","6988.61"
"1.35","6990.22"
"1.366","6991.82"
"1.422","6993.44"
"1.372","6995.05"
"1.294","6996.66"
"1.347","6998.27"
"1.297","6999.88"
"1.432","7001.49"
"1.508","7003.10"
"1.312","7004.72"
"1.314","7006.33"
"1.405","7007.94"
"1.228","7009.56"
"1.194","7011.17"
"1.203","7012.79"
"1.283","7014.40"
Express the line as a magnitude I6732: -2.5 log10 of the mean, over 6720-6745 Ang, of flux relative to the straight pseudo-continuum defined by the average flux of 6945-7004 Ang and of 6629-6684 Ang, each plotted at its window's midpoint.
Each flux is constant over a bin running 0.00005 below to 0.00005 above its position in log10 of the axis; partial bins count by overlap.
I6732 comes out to -0.11 mag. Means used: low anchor 1.3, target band 1.45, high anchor 1.34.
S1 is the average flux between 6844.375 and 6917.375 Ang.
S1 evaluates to 1.34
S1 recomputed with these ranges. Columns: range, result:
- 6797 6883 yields 1.28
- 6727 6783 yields 1.34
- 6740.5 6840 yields 1.29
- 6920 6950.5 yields 1.33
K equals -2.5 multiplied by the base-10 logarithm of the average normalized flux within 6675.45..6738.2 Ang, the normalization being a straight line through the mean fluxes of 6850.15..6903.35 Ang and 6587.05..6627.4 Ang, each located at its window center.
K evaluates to -0.04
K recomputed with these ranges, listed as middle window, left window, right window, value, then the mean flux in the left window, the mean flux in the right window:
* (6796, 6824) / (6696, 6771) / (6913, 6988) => 0.112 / 1.36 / 1.33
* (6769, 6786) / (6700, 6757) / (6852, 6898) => 0.084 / 1.37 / 1.35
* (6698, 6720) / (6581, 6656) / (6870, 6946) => 0.007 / 1.27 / 1.37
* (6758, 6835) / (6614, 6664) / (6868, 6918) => 0.066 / 1.3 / 1.38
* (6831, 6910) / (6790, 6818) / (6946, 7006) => -0.051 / 1.23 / 1.35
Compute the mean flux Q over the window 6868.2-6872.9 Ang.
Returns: 1.49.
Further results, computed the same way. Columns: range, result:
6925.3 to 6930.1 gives 1.3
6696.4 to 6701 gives 1.28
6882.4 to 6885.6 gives 1.33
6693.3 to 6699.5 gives 1.28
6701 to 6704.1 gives 1.3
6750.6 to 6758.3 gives 1.32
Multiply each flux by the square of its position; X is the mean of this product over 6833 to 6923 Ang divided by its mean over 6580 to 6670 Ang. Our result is 1.1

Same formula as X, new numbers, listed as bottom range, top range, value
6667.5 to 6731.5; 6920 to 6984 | 1.08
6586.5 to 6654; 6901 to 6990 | 1.17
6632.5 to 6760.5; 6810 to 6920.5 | 1.04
